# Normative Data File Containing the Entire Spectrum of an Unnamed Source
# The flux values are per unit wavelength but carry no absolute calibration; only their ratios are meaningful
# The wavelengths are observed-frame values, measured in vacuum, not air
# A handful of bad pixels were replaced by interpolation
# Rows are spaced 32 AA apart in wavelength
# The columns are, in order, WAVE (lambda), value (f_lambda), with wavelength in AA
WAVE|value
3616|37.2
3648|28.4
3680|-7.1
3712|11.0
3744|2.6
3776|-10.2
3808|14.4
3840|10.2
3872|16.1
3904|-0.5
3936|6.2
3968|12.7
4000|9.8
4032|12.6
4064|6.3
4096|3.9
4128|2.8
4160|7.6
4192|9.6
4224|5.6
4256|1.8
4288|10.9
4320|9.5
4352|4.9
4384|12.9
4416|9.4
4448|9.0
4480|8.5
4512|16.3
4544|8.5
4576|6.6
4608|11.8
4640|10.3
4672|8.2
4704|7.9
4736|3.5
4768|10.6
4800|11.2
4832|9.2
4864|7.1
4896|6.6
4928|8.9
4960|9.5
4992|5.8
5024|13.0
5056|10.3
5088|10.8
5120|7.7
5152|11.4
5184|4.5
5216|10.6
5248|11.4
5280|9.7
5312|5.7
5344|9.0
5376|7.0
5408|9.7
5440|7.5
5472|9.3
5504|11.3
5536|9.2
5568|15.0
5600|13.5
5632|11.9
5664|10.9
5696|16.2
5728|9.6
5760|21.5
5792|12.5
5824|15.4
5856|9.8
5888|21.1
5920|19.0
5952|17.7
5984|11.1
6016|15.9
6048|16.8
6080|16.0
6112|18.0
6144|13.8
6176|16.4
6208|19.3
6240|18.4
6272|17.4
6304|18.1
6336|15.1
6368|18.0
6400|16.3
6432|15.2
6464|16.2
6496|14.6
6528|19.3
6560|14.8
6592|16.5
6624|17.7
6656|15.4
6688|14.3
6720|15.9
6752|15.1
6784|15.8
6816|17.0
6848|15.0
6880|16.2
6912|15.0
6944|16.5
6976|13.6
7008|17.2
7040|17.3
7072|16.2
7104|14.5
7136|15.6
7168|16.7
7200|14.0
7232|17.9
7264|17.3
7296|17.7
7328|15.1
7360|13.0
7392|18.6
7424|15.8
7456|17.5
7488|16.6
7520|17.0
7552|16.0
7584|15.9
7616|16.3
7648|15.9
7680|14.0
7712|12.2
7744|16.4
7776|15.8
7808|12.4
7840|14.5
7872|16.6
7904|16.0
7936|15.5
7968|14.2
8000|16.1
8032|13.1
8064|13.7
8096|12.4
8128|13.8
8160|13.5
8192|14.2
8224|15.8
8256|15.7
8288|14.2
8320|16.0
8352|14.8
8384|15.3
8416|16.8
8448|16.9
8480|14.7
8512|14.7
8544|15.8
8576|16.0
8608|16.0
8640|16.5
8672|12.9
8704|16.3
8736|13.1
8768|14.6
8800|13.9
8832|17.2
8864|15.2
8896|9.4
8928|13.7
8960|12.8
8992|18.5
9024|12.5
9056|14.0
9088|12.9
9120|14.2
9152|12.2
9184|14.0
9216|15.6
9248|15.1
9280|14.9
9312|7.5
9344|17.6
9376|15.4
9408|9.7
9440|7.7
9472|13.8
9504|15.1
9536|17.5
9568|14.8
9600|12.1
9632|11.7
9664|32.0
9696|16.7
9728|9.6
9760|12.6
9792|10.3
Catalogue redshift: 0.47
